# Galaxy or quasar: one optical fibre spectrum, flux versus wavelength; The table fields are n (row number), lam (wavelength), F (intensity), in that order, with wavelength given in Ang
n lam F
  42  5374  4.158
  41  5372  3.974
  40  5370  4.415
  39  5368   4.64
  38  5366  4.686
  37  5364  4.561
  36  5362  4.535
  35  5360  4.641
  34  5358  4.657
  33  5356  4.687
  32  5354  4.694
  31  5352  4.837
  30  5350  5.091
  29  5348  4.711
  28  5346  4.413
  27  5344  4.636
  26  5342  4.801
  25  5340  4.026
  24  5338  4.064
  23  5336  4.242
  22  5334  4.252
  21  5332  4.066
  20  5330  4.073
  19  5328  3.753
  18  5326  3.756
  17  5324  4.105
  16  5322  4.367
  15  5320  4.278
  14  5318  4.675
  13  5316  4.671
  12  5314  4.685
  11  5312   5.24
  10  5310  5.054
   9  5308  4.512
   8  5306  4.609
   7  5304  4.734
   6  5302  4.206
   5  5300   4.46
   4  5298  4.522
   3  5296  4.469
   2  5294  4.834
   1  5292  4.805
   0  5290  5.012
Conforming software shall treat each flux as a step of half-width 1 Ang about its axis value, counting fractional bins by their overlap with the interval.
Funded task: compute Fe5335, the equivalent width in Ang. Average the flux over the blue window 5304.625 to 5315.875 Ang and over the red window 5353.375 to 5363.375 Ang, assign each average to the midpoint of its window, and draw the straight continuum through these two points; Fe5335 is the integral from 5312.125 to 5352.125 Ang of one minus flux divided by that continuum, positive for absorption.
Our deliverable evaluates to 2.9 Ang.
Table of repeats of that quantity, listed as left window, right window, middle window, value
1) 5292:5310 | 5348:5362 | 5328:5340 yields 1.5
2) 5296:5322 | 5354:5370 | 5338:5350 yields 0.2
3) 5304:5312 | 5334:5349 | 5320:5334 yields 1.6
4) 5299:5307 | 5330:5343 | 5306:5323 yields -1.0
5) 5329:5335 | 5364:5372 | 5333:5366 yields -1.9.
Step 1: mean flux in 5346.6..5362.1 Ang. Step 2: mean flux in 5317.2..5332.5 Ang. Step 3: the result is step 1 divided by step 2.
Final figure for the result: 1.1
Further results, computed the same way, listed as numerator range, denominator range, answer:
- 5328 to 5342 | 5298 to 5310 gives 0.91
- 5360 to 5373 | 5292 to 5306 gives 0.98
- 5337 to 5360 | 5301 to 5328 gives 1.02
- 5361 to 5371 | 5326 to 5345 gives 1.09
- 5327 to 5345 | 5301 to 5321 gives 0.90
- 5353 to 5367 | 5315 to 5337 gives 1.10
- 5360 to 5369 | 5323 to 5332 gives 1.17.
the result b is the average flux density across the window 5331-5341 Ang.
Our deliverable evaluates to 4.13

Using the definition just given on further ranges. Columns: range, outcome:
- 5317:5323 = 4.44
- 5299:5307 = 4.5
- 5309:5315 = 4.99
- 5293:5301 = 4.57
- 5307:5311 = 4.78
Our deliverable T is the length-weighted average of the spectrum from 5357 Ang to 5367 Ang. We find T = 4.62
